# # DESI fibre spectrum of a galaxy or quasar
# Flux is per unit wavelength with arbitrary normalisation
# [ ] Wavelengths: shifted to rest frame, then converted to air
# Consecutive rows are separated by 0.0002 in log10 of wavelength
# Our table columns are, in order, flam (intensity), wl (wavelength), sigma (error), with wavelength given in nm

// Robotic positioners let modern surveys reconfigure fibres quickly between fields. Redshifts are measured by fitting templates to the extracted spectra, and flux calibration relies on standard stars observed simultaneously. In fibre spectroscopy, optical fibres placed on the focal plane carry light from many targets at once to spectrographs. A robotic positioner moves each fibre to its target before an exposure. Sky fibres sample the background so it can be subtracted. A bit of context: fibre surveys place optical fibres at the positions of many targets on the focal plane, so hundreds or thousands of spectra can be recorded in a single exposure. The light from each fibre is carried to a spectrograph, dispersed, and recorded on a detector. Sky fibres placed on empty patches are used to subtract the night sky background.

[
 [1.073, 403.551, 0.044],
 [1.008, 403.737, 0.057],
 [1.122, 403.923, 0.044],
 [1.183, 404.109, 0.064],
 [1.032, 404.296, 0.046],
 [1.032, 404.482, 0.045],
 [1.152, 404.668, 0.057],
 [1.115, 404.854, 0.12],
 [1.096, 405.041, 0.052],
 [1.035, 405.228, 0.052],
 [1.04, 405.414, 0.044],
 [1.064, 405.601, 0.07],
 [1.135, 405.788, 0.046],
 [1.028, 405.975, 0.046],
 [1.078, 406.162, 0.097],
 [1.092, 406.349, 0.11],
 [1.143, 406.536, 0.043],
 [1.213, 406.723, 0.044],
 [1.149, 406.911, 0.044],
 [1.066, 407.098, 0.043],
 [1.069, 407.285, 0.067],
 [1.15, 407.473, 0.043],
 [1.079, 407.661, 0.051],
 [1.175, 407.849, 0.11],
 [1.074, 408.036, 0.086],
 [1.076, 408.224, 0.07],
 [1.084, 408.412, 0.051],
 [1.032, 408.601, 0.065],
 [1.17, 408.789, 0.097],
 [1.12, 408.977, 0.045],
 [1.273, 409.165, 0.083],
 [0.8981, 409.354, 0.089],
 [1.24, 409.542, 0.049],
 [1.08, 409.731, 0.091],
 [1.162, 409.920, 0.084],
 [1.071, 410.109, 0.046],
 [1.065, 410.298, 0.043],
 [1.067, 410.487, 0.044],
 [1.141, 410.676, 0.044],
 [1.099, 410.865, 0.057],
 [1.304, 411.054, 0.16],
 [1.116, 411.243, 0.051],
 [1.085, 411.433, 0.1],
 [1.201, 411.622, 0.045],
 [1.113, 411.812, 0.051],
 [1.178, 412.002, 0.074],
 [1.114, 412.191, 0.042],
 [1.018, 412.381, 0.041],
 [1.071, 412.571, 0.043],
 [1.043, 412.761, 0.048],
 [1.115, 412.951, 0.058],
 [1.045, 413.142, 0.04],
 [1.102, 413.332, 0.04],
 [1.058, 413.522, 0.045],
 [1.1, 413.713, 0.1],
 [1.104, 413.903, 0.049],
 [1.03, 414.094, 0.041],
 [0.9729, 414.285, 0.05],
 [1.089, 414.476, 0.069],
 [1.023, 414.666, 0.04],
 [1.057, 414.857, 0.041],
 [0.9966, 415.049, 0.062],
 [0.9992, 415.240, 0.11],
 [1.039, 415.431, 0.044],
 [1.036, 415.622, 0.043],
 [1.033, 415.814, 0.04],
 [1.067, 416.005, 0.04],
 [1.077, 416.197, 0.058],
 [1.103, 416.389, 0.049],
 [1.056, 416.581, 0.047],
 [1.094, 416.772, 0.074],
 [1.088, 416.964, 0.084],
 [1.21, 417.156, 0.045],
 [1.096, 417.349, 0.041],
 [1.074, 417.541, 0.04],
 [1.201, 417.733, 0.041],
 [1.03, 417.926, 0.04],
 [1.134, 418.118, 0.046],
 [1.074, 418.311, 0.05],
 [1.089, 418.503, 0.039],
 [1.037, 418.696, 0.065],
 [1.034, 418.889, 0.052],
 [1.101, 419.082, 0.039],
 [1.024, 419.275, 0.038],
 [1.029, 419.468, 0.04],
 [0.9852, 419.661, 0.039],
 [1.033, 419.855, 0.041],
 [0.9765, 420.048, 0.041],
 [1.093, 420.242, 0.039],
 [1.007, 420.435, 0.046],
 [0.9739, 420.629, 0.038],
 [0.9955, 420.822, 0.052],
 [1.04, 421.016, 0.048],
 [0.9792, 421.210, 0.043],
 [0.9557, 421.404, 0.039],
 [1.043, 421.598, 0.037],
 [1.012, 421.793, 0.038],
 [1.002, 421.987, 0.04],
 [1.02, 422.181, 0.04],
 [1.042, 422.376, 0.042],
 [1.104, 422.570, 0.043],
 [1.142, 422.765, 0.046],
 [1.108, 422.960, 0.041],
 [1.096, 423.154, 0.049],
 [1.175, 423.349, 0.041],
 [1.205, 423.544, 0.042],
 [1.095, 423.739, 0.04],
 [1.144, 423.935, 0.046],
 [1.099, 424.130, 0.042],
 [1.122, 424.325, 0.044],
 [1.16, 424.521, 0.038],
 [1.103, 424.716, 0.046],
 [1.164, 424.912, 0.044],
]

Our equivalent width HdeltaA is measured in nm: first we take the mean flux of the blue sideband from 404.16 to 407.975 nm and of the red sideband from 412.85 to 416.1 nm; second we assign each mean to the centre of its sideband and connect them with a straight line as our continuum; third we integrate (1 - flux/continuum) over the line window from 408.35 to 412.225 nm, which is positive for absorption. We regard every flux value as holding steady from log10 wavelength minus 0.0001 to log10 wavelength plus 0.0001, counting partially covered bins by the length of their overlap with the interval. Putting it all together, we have -0.18 nm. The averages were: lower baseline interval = 1.1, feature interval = 1.12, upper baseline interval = 1.05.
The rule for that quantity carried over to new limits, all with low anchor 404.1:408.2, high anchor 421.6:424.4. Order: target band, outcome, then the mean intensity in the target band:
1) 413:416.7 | 0.15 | 1.05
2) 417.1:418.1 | -0.02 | 1.12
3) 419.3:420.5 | 0.08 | 1.02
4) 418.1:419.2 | 0.02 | 1.07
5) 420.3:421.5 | 0.11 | 0.996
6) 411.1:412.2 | -0.05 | 1.14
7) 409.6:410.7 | 0.00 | 1.1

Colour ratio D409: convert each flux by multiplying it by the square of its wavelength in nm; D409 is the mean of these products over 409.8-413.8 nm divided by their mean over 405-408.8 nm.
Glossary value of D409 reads 1.04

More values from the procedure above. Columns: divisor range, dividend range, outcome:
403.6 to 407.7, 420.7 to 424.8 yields 1.07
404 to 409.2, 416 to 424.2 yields 1.03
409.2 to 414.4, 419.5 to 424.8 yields 1.02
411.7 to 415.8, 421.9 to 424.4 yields 1.09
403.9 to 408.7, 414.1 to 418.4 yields 1.02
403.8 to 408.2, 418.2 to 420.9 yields 1.00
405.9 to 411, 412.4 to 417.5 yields 0.99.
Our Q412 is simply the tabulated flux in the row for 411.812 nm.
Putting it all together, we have 1.113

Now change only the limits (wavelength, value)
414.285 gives 0.9729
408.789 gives 1.17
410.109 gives 1.071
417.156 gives 1.21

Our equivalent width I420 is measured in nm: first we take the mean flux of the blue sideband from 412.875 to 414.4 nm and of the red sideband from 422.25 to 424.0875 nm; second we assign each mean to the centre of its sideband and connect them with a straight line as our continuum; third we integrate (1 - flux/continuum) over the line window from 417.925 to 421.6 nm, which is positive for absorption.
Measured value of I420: 0.23 nm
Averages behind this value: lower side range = 1.06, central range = 1.03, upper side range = 1.12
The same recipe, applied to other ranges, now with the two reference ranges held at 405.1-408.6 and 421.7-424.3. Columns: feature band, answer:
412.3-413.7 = 0.04 nm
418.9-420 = 0.06 nm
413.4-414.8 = 0.05 nm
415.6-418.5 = 0.01 nm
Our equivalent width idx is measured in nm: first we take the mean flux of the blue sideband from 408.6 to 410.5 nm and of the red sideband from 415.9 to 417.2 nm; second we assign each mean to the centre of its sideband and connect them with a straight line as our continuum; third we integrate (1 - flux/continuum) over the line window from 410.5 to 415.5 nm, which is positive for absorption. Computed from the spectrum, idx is 0.09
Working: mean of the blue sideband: 1.11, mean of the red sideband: 1.09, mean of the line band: 1.09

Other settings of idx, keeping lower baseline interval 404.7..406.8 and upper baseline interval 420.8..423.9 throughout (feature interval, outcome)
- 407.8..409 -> -0.011 nm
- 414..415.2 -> 0.059 nm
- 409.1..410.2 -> -0.029 nm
